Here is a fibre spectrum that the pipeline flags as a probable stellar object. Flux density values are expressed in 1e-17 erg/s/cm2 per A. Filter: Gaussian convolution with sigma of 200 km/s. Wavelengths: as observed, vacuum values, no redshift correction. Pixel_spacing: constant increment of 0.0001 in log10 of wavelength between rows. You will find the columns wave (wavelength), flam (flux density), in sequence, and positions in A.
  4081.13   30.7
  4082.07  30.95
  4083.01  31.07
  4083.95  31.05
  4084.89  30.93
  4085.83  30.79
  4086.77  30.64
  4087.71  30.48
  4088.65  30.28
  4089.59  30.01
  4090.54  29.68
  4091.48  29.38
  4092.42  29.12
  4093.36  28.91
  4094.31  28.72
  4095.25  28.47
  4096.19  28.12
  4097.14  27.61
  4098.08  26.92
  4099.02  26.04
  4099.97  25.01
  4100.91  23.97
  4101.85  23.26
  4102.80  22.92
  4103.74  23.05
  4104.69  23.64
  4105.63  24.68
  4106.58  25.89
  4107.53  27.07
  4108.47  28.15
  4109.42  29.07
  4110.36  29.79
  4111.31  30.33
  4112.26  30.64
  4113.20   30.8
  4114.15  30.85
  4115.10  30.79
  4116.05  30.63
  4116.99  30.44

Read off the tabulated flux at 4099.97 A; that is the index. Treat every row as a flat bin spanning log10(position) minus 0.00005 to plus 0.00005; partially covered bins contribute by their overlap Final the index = 25.01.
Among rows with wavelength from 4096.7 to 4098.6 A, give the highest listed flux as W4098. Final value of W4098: 27.61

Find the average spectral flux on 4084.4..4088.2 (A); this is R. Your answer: 30.7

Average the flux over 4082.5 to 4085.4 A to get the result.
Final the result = 31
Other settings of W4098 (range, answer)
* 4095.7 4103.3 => 28.12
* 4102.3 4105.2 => 23.64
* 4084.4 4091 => 30.93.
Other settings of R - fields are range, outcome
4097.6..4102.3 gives 25.1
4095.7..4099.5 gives 27.2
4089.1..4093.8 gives 29.4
